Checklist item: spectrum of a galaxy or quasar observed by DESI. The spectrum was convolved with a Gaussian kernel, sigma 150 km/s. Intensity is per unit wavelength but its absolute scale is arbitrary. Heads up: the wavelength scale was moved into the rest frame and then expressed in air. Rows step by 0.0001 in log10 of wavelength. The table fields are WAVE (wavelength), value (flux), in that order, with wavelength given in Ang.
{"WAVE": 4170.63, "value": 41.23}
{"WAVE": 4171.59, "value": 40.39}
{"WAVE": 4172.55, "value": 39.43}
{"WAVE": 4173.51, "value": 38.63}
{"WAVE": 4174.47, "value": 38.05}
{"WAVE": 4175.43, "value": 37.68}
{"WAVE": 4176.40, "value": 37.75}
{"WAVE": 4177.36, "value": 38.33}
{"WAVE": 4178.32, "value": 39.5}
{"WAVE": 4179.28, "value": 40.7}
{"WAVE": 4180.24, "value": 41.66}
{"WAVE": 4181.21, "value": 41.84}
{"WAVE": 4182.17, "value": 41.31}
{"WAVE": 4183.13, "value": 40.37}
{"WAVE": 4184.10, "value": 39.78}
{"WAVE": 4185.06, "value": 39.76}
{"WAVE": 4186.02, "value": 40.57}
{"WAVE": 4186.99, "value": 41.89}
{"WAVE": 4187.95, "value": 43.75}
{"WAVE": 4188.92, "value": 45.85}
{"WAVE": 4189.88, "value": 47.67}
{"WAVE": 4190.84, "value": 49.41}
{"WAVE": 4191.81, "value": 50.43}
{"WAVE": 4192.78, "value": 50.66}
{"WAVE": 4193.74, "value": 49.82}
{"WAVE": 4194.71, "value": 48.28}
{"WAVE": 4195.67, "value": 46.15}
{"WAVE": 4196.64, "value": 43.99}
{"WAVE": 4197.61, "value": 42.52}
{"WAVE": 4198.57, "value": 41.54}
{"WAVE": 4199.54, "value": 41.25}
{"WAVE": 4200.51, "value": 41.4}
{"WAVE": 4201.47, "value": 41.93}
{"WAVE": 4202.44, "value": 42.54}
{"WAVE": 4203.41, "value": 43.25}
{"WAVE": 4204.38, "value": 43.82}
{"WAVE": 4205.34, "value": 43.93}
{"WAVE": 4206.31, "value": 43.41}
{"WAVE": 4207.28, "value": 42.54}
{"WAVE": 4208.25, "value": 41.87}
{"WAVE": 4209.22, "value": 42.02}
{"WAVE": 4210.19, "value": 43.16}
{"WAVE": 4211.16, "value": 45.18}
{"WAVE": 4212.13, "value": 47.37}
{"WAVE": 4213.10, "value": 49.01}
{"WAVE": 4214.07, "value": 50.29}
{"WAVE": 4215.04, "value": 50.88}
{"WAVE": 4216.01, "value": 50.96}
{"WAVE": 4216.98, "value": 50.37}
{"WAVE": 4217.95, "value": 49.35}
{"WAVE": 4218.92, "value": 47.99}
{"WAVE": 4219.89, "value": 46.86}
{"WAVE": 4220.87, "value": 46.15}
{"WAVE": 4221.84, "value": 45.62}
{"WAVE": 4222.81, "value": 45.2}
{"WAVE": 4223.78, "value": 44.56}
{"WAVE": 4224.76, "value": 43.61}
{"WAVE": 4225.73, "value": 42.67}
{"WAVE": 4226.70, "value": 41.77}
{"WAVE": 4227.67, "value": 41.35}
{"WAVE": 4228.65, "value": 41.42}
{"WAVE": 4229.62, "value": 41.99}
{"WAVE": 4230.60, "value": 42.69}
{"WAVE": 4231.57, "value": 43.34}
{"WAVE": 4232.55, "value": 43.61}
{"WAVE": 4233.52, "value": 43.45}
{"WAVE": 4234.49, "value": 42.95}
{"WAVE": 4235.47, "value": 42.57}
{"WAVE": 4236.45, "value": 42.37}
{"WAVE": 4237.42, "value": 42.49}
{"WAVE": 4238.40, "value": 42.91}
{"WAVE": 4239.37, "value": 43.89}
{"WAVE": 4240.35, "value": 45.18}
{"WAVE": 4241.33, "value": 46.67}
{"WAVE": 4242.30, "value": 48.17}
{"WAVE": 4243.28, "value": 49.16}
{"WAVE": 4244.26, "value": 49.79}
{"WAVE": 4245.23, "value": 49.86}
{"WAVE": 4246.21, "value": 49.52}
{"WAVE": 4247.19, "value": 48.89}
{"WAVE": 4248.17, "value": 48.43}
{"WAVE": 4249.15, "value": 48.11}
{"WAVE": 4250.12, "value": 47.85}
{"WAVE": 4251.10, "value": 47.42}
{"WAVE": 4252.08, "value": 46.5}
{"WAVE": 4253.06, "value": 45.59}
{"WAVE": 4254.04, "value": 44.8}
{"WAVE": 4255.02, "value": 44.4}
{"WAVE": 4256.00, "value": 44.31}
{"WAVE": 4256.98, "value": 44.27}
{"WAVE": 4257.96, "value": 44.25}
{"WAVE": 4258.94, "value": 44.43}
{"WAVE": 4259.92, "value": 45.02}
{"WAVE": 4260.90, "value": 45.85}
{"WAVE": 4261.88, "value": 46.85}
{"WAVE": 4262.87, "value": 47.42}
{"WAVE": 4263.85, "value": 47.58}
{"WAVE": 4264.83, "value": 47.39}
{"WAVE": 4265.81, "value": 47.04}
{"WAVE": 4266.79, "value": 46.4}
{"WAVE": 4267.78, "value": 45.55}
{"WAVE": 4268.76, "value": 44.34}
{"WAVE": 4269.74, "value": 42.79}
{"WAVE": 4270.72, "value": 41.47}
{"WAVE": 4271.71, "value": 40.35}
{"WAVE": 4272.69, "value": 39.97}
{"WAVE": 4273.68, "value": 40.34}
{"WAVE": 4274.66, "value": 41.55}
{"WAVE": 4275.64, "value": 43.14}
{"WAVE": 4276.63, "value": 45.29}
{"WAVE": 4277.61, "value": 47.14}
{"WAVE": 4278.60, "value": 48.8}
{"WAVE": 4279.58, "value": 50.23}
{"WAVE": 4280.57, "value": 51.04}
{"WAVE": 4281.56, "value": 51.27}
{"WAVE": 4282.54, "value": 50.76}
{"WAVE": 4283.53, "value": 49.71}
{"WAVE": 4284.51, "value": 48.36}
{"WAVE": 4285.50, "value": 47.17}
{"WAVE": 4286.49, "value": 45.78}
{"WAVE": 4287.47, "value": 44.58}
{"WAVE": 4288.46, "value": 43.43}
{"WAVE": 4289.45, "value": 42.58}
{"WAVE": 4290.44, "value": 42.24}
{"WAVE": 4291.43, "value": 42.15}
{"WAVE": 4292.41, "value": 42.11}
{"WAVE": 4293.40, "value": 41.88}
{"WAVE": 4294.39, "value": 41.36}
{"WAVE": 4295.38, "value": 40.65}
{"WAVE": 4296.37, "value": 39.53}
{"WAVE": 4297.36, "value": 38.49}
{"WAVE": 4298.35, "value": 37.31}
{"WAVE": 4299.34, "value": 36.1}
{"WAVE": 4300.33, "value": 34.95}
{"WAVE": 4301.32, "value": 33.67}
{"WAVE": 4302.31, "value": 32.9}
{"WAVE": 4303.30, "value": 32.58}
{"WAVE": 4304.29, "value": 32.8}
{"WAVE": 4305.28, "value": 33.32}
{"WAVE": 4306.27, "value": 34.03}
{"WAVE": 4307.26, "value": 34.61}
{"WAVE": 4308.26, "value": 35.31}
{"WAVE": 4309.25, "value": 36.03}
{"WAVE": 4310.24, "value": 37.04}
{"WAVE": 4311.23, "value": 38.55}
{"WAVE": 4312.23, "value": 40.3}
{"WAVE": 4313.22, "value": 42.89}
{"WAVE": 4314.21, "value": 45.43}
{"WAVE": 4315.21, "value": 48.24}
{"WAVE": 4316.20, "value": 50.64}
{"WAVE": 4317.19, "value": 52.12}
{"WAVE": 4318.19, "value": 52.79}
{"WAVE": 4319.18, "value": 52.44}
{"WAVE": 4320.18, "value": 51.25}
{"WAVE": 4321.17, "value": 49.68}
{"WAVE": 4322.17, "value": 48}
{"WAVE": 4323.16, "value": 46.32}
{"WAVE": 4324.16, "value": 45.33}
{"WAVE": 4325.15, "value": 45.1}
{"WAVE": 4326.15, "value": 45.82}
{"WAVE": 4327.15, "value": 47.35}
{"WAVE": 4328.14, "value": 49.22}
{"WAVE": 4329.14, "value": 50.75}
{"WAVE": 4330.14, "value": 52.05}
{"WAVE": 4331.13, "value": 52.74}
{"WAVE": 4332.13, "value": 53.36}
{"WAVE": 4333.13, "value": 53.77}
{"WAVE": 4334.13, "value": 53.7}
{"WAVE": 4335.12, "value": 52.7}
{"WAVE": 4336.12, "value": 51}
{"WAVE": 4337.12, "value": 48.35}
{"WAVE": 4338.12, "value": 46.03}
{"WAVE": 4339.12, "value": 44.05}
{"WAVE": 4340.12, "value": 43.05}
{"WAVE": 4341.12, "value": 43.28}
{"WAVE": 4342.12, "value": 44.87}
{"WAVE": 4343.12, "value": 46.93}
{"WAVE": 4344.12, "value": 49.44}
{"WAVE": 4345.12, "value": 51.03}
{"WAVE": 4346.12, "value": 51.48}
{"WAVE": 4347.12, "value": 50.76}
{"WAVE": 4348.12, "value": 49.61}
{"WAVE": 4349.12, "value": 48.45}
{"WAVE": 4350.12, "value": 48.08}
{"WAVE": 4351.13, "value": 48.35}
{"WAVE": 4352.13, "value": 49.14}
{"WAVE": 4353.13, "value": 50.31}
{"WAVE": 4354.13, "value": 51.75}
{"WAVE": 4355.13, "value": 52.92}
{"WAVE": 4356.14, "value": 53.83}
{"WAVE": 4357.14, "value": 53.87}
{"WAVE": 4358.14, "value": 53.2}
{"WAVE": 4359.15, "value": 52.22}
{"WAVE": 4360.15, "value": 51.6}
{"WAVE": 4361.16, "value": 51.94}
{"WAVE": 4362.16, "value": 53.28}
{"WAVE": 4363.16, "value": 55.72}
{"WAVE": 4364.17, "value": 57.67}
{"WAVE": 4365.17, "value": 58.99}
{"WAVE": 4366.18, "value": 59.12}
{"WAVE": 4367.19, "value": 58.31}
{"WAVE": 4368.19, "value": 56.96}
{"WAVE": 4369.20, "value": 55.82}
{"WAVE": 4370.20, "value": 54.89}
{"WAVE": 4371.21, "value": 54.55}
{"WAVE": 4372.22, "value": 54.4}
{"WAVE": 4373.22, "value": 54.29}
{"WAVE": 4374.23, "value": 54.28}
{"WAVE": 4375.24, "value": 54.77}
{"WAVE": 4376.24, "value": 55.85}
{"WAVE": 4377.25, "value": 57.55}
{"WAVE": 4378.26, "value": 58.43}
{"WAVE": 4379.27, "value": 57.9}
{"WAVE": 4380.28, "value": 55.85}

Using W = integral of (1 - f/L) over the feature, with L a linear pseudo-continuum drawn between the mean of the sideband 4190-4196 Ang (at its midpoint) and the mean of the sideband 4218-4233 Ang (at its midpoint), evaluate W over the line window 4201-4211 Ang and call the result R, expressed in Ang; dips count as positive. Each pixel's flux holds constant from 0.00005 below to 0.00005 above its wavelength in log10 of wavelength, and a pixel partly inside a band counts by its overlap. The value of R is 0.9 Ang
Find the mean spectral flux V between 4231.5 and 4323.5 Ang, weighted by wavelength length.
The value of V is 44.1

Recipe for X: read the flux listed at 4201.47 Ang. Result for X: 41.93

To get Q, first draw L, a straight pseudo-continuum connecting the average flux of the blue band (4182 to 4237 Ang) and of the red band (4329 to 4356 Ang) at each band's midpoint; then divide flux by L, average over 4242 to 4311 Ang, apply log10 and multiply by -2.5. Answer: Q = 0.086 mag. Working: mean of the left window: 44.6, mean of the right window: 49.6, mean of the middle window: 43.4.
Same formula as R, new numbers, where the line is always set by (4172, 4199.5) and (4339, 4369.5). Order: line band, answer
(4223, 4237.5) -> 0.7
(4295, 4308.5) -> 3.7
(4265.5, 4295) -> 1.7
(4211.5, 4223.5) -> -1.0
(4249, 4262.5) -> 0.2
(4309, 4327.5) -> 1.3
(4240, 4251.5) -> -0.6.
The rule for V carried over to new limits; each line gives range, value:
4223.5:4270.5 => 45.2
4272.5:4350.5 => 44.9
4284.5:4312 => 38.7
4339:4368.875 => 51.5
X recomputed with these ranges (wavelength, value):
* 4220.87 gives 46.15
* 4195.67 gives 46.15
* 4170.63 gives 41.23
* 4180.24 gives 41.66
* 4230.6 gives 42.69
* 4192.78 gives 50.66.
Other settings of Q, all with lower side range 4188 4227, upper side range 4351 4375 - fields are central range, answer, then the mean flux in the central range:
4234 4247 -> 0.04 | 45.9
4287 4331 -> 0.20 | 42.5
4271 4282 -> 0.10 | 45.2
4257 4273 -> 0.09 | 44.8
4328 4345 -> 0.08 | 49.2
